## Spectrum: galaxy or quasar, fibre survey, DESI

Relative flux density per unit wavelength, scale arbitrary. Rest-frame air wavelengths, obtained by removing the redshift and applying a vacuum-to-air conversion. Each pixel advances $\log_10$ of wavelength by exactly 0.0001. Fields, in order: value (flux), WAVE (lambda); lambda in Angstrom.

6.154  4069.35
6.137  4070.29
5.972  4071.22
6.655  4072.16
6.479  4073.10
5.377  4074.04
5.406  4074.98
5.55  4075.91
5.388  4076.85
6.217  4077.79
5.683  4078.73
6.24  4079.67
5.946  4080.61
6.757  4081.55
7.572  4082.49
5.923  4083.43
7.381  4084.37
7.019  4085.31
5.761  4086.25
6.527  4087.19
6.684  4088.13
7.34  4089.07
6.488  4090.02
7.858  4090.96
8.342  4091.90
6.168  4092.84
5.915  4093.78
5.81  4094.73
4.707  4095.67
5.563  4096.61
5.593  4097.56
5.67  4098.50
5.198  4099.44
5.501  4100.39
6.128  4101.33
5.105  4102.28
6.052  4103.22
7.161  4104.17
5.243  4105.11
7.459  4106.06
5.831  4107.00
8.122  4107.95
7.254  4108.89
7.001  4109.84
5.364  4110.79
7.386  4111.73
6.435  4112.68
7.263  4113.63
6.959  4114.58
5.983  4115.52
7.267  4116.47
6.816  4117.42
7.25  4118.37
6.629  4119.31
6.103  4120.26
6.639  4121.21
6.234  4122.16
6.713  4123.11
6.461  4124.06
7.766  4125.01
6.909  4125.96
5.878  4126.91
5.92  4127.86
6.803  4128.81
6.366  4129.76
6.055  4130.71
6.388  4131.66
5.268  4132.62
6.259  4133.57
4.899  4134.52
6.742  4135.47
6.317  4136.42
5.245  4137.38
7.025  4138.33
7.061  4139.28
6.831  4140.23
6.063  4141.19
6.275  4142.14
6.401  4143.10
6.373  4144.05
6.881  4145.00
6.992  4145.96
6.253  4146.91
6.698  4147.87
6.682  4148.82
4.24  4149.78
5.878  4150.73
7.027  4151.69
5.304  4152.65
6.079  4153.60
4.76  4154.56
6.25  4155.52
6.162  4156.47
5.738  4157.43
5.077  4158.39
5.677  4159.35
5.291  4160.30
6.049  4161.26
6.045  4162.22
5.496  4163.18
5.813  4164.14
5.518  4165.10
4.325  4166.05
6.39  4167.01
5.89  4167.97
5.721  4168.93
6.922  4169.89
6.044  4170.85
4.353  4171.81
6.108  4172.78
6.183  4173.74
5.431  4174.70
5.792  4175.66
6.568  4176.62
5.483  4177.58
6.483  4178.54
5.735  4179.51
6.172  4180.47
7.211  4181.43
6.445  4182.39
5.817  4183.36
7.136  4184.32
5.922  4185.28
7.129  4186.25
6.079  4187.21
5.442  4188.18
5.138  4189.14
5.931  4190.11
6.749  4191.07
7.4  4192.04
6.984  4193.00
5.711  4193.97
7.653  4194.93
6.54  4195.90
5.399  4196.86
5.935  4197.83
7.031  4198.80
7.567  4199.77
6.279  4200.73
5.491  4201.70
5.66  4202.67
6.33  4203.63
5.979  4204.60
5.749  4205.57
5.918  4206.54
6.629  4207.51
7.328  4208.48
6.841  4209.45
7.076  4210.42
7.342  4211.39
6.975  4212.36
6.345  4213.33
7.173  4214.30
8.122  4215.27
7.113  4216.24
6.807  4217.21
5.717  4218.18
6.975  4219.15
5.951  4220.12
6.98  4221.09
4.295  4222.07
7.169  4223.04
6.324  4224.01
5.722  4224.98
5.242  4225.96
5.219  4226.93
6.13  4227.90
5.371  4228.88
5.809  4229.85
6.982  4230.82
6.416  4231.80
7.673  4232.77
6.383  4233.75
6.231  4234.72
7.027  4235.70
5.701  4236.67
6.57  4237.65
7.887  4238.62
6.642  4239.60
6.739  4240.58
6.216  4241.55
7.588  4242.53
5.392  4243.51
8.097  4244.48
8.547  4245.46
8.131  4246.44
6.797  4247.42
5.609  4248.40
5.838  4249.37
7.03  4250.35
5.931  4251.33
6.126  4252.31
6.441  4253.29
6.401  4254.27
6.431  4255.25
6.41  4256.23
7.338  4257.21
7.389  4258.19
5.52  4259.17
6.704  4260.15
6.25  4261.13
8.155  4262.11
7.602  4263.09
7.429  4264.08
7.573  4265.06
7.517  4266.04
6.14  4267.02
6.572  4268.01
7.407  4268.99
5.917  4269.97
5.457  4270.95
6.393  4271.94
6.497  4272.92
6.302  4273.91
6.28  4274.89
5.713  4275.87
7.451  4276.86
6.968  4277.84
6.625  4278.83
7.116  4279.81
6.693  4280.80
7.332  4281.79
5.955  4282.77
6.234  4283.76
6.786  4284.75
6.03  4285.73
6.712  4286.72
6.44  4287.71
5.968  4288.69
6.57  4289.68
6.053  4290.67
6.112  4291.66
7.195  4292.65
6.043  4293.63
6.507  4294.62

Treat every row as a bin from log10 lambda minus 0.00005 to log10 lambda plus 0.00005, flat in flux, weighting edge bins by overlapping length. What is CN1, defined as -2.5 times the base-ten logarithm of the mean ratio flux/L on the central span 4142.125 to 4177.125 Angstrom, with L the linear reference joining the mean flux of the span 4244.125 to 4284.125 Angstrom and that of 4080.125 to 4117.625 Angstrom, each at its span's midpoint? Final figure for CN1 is 0.11 mag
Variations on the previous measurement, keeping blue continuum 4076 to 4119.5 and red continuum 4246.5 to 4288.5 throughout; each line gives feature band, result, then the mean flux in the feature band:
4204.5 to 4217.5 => -0.05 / 6.84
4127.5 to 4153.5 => 0.04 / 6.23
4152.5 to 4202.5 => 0.08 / 6.04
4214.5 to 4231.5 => 0.05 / 6.25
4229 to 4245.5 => -0.03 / 6.74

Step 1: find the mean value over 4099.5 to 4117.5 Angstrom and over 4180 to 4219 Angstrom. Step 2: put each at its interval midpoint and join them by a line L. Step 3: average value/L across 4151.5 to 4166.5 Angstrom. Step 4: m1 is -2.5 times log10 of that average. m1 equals 0.16 mag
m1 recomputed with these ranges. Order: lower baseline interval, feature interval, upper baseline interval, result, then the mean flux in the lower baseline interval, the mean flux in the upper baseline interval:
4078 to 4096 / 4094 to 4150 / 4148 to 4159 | -0.04 mag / 6.54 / 5.77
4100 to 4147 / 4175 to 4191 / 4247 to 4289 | 0.06 mag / 6.47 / 6.6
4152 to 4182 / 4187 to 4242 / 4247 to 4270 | -0.03 mag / 5.82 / 6.71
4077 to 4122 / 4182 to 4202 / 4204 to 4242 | 0.02 mag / 6.44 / 6.48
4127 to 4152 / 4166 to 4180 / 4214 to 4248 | 0.09 mag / 6.26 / 6.6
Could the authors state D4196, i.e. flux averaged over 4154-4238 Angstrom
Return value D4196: 6.2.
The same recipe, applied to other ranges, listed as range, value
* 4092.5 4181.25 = 6.15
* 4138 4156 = 6.26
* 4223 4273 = 6.61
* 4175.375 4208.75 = 6.31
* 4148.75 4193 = 5.94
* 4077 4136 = 6.41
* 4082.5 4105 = 6.27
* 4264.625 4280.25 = 6.62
